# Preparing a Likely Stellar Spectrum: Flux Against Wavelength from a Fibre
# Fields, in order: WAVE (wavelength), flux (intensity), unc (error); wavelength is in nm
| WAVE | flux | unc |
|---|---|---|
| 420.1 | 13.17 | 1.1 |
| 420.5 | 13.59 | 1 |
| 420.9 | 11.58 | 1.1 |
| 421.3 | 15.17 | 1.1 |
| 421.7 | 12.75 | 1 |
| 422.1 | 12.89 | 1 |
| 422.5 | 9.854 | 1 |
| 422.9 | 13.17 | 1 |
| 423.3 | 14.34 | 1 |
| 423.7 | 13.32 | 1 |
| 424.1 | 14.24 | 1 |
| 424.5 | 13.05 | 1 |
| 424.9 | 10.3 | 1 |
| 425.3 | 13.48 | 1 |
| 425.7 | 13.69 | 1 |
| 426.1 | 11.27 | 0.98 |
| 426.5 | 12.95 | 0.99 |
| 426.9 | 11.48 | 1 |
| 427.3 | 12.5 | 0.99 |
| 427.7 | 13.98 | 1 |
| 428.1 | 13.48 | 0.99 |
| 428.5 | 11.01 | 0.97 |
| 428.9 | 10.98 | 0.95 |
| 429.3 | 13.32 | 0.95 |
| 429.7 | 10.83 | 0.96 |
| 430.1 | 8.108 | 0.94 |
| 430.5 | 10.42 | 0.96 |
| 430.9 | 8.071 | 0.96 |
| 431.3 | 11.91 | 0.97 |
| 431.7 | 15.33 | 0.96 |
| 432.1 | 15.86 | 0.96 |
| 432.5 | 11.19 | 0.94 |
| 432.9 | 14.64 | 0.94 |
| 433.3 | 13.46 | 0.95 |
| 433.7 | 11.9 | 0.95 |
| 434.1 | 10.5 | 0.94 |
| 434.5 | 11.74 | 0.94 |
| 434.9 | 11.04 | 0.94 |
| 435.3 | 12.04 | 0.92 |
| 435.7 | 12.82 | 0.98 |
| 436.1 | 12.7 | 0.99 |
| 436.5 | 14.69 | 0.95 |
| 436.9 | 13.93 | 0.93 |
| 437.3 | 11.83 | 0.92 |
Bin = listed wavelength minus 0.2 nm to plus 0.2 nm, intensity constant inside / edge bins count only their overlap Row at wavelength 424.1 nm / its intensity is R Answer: 14.24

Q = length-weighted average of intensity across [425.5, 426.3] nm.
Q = 12.5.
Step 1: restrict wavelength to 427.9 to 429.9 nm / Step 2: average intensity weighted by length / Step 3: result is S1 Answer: 11.9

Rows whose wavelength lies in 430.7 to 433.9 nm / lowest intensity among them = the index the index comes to 8.071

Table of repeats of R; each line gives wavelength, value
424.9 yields 10.3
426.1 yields 11.27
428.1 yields 13.48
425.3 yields 13.48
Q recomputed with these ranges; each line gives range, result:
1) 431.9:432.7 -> 13.5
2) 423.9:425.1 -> 12.5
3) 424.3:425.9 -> 12.6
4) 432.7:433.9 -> 13.3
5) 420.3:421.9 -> 13.3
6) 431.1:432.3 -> 14.4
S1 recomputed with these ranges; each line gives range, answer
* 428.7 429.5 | 12.1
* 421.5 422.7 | 11.8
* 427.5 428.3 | 13.7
